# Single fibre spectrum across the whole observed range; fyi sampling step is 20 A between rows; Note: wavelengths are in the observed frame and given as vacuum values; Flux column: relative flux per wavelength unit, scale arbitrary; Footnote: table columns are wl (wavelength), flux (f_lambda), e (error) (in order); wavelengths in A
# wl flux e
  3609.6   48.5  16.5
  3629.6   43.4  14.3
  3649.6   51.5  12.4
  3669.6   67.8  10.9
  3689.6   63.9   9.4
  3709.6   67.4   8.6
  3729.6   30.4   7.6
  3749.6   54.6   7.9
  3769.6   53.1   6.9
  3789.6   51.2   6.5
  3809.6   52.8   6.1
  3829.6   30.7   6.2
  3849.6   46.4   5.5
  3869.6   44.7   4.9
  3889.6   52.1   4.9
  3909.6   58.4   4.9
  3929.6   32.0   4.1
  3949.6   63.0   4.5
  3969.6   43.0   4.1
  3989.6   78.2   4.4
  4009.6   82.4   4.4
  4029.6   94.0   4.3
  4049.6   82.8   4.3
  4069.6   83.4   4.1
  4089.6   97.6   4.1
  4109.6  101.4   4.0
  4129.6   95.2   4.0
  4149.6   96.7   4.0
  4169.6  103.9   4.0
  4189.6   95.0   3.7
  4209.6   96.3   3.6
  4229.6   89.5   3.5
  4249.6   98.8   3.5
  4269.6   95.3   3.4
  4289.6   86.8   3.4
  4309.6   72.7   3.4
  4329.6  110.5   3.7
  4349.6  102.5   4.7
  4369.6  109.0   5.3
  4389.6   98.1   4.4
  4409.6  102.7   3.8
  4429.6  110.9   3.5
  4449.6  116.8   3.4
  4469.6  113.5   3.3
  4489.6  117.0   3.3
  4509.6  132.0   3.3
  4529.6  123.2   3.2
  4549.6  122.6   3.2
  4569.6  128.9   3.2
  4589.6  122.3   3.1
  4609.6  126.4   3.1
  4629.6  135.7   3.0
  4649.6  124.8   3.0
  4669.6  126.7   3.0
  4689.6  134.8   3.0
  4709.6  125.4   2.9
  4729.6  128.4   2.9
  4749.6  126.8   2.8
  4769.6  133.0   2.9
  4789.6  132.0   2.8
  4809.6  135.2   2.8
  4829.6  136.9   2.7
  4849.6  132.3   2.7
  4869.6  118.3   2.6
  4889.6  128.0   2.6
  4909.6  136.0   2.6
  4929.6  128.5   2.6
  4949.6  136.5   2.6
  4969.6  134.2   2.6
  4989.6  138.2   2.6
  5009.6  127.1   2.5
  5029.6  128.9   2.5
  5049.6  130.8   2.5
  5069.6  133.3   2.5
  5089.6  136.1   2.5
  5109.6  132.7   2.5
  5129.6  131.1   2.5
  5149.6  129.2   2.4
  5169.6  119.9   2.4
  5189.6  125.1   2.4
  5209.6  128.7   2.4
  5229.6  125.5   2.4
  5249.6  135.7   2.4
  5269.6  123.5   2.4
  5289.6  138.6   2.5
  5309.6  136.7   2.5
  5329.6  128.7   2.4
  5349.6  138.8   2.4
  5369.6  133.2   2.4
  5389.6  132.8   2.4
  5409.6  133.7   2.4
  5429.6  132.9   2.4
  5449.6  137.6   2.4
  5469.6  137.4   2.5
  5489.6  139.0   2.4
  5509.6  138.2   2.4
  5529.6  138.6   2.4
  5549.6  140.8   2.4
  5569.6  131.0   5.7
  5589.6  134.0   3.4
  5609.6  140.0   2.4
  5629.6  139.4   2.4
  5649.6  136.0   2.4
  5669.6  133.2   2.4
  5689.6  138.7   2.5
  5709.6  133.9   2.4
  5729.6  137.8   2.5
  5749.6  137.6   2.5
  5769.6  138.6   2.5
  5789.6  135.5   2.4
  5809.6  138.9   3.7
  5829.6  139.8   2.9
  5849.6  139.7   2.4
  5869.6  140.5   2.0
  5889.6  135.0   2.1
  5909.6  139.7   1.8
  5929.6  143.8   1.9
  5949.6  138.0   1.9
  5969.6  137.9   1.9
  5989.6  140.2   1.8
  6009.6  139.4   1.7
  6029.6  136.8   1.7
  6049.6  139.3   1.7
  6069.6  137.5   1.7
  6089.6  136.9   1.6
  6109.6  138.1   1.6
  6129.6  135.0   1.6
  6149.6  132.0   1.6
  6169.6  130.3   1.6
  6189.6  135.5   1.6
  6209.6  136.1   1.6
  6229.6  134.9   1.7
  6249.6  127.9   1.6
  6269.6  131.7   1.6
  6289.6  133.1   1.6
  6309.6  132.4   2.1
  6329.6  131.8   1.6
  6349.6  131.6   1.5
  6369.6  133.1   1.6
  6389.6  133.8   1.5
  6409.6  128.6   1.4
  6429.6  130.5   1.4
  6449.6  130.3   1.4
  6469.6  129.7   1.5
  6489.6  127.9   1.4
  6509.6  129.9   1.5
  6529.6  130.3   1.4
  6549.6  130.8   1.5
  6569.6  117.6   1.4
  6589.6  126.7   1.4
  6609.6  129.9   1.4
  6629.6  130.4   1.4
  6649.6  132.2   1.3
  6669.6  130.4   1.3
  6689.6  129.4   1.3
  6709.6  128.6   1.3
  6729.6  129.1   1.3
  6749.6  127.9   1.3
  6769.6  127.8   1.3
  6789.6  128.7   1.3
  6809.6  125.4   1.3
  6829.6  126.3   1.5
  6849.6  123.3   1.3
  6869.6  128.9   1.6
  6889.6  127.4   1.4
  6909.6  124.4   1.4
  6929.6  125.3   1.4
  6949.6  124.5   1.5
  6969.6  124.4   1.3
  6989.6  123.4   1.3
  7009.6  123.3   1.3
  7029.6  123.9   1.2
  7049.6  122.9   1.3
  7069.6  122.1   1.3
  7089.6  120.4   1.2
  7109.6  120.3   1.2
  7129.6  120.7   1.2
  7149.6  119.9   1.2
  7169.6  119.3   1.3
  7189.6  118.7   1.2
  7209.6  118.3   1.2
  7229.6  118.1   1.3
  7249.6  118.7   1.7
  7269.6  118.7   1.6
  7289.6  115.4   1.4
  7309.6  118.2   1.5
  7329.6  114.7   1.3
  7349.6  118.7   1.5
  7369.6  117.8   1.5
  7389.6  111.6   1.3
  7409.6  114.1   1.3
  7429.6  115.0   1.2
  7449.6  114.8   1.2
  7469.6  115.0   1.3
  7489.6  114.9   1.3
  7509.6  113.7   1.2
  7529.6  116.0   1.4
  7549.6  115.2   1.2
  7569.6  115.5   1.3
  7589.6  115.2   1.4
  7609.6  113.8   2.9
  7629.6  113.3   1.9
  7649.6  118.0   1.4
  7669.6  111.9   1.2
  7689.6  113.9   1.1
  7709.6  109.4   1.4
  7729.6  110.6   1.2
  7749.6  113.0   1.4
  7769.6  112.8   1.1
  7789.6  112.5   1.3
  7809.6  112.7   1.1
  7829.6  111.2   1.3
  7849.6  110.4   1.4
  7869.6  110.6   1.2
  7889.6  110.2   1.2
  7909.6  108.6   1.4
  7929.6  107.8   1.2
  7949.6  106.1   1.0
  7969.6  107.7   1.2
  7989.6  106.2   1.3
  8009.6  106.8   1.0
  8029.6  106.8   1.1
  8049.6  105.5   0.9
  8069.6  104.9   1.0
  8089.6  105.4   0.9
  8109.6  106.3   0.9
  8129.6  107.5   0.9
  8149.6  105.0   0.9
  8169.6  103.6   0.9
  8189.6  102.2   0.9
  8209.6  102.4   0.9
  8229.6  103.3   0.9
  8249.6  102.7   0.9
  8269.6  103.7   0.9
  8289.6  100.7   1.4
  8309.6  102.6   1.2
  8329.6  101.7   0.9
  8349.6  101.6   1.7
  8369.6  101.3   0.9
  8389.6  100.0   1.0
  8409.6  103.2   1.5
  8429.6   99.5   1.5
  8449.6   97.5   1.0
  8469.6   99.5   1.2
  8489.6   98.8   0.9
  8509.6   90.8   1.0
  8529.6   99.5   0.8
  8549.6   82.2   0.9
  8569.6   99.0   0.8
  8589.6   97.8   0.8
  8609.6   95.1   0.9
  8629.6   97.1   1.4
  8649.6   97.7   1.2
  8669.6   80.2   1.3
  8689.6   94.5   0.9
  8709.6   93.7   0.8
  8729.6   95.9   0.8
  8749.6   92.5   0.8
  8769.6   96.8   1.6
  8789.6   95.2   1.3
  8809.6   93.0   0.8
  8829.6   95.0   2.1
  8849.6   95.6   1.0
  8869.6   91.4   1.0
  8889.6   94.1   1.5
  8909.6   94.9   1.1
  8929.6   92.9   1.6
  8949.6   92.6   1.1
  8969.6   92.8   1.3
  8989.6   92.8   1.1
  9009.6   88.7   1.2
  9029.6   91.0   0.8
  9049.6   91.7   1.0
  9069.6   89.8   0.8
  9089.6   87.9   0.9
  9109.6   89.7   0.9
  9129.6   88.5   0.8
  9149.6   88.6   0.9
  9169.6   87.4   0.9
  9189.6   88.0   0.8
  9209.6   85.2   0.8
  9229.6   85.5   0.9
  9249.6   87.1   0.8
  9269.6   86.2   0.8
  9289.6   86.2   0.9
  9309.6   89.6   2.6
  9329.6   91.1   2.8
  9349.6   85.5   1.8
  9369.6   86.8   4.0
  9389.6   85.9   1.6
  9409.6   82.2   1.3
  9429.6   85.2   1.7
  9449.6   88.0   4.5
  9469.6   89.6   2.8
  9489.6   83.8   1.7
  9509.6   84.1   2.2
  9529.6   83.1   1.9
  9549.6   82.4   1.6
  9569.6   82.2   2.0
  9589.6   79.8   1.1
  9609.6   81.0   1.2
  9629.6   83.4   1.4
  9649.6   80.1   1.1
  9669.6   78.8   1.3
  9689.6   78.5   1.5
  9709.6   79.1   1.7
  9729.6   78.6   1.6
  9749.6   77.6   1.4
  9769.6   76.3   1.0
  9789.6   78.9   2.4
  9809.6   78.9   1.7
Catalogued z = 0.00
